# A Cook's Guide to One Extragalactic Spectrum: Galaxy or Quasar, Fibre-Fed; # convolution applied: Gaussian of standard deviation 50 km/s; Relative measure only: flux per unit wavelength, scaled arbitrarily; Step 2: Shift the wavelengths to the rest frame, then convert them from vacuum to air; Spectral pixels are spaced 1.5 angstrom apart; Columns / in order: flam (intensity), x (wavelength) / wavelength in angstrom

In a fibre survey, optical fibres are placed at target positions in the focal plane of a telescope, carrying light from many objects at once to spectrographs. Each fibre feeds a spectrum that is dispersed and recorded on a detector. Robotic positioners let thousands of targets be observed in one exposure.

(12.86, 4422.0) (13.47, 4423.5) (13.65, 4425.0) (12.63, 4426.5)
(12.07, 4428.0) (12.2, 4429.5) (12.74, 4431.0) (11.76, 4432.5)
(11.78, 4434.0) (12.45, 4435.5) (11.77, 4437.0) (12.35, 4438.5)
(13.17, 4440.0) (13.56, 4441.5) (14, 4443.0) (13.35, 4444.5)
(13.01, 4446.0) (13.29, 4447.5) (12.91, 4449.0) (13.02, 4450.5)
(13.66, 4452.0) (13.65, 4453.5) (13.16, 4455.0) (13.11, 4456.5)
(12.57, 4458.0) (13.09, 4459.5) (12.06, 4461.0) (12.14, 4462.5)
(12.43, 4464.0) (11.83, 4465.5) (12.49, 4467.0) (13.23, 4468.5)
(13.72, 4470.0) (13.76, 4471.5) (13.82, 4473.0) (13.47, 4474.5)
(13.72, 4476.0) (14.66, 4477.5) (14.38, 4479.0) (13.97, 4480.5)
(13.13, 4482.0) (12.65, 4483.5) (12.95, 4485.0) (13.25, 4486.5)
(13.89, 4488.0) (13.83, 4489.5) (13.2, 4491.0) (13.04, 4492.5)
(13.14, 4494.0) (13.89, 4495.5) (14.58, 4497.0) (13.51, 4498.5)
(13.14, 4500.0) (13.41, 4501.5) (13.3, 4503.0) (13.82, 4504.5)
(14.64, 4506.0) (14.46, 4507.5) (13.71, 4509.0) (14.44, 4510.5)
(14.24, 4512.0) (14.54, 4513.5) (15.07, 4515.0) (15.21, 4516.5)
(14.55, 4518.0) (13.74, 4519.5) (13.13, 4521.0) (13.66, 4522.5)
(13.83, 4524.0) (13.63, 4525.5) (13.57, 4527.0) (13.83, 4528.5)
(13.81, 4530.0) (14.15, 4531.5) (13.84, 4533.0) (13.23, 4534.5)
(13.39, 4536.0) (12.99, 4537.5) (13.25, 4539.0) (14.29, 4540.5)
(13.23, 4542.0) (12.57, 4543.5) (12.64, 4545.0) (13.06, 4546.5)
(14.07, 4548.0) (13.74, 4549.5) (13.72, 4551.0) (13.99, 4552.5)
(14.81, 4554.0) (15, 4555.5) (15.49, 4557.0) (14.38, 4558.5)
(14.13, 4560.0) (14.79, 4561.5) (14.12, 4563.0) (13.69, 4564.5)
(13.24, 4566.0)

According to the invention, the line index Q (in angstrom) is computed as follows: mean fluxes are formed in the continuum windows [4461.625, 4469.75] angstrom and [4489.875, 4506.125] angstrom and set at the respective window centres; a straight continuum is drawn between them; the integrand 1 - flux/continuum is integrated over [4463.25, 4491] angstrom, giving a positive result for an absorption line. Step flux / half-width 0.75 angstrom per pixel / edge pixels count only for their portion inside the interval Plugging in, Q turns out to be -1.11 angstrom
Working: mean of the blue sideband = 12.5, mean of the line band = 13.4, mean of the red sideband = 13.6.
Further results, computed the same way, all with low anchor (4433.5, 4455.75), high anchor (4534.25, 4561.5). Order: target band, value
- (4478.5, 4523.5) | -1.19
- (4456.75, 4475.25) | 0.42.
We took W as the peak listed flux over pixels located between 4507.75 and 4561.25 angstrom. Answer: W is 15.49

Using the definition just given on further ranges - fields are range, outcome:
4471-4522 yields 15.21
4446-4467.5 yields 13.66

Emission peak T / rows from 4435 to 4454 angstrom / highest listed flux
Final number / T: 14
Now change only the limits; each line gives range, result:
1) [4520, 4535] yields 14.15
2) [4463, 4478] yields 14.66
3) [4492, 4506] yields 14.64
